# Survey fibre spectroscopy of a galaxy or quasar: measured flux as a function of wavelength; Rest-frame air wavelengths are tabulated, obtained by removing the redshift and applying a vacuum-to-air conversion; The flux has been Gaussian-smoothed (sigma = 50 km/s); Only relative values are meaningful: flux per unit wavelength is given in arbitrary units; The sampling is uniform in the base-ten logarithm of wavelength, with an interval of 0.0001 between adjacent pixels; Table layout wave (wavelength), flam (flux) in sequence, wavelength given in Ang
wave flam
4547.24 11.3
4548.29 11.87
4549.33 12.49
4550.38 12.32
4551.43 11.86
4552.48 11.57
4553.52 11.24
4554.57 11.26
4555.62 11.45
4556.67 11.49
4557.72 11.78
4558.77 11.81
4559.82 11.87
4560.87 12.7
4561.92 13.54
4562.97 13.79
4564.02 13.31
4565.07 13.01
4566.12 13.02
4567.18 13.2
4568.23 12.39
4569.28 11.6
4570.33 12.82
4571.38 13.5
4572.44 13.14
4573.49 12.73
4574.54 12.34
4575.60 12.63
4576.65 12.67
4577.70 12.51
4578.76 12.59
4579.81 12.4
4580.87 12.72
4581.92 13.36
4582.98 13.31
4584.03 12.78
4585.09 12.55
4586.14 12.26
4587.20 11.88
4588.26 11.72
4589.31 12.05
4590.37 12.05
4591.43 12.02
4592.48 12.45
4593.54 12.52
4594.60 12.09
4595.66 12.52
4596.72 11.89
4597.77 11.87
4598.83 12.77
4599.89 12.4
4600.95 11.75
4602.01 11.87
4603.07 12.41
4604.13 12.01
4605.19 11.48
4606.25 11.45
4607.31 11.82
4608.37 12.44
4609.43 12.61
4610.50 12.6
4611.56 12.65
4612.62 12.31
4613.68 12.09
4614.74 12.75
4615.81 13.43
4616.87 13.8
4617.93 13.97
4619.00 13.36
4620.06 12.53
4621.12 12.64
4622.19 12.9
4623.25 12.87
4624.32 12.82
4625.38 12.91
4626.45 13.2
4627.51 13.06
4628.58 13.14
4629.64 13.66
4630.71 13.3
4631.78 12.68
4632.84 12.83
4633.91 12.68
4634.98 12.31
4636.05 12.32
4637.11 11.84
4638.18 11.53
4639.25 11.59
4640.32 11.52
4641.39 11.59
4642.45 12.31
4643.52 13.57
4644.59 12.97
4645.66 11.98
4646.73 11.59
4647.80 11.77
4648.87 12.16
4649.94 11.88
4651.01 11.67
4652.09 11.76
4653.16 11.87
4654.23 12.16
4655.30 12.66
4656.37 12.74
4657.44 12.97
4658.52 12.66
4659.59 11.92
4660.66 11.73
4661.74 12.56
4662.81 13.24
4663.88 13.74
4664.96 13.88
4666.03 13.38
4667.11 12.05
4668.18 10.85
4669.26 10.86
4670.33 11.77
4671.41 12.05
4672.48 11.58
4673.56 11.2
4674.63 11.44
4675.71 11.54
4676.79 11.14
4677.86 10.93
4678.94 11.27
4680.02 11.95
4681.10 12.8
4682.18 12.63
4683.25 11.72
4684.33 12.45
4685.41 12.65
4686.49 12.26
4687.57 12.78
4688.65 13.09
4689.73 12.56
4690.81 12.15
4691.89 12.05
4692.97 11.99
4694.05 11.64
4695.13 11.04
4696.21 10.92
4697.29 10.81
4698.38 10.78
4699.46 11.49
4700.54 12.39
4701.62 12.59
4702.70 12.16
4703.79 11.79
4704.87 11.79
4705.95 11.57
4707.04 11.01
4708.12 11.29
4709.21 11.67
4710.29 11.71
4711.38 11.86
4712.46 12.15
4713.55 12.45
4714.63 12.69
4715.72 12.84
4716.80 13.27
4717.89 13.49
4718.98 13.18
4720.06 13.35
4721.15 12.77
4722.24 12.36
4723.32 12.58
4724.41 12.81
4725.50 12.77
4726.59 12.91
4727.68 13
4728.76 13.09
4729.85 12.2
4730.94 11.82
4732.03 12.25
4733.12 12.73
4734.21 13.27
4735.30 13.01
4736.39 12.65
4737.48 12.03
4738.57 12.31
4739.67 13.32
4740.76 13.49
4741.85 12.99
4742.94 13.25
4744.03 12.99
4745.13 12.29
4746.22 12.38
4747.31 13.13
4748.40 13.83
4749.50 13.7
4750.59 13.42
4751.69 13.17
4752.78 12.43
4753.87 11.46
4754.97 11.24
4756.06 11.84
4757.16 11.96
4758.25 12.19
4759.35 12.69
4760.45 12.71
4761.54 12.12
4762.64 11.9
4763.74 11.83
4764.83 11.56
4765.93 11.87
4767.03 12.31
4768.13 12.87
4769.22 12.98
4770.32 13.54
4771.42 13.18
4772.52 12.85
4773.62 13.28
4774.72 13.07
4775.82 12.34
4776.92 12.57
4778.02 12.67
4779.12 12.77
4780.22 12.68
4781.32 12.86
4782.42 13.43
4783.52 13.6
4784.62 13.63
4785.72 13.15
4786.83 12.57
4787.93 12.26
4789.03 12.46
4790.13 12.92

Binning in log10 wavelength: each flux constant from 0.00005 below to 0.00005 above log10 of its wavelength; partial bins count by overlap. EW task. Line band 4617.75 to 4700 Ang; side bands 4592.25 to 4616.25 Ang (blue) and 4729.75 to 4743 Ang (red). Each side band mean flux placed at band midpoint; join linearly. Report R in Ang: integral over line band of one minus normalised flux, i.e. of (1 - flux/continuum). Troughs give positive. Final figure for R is 1.37 Ang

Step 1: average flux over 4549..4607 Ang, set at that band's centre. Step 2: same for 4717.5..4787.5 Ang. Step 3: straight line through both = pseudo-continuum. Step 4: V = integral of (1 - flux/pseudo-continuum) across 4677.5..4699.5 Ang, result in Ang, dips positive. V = 1.17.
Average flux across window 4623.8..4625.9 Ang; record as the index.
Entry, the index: 12.9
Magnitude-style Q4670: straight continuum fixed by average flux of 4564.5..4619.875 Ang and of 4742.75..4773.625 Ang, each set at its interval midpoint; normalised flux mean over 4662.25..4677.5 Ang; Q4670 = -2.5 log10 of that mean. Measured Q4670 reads 0.04 mag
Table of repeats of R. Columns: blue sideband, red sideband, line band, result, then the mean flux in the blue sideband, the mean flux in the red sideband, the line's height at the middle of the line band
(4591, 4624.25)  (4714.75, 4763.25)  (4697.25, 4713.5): 1.2 Ang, 12.5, 12.7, 12.6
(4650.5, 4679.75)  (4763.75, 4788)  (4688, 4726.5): 0.6 Ang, 12.1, 12.8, 12.3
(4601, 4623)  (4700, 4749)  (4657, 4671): 0.1 Ang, 12.5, 12.6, 12.6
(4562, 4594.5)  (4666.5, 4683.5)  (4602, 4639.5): -1.3 Ang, 12.6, 11.6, 12.2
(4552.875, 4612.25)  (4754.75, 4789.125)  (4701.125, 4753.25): -0.3 Ang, 12.4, 12.6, 12.6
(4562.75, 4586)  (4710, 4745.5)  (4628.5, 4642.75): 0.5 Ang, 12.8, 12.7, 12.8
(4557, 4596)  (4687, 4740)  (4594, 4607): 0.5 Ang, 12.6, 12.3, 12.5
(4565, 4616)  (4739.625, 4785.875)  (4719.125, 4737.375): -0.1 Ang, 12.4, 12.7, 12.7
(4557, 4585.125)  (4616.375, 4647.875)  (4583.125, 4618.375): 1.0 Ang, 12.7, 12.7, 12.7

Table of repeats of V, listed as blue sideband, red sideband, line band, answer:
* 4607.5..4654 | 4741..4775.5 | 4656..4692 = 1.1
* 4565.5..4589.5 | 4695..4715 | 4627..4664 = -0.8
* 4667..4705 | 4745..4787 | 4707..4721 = -0.4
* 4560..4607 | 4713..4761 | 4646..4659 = 0.5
